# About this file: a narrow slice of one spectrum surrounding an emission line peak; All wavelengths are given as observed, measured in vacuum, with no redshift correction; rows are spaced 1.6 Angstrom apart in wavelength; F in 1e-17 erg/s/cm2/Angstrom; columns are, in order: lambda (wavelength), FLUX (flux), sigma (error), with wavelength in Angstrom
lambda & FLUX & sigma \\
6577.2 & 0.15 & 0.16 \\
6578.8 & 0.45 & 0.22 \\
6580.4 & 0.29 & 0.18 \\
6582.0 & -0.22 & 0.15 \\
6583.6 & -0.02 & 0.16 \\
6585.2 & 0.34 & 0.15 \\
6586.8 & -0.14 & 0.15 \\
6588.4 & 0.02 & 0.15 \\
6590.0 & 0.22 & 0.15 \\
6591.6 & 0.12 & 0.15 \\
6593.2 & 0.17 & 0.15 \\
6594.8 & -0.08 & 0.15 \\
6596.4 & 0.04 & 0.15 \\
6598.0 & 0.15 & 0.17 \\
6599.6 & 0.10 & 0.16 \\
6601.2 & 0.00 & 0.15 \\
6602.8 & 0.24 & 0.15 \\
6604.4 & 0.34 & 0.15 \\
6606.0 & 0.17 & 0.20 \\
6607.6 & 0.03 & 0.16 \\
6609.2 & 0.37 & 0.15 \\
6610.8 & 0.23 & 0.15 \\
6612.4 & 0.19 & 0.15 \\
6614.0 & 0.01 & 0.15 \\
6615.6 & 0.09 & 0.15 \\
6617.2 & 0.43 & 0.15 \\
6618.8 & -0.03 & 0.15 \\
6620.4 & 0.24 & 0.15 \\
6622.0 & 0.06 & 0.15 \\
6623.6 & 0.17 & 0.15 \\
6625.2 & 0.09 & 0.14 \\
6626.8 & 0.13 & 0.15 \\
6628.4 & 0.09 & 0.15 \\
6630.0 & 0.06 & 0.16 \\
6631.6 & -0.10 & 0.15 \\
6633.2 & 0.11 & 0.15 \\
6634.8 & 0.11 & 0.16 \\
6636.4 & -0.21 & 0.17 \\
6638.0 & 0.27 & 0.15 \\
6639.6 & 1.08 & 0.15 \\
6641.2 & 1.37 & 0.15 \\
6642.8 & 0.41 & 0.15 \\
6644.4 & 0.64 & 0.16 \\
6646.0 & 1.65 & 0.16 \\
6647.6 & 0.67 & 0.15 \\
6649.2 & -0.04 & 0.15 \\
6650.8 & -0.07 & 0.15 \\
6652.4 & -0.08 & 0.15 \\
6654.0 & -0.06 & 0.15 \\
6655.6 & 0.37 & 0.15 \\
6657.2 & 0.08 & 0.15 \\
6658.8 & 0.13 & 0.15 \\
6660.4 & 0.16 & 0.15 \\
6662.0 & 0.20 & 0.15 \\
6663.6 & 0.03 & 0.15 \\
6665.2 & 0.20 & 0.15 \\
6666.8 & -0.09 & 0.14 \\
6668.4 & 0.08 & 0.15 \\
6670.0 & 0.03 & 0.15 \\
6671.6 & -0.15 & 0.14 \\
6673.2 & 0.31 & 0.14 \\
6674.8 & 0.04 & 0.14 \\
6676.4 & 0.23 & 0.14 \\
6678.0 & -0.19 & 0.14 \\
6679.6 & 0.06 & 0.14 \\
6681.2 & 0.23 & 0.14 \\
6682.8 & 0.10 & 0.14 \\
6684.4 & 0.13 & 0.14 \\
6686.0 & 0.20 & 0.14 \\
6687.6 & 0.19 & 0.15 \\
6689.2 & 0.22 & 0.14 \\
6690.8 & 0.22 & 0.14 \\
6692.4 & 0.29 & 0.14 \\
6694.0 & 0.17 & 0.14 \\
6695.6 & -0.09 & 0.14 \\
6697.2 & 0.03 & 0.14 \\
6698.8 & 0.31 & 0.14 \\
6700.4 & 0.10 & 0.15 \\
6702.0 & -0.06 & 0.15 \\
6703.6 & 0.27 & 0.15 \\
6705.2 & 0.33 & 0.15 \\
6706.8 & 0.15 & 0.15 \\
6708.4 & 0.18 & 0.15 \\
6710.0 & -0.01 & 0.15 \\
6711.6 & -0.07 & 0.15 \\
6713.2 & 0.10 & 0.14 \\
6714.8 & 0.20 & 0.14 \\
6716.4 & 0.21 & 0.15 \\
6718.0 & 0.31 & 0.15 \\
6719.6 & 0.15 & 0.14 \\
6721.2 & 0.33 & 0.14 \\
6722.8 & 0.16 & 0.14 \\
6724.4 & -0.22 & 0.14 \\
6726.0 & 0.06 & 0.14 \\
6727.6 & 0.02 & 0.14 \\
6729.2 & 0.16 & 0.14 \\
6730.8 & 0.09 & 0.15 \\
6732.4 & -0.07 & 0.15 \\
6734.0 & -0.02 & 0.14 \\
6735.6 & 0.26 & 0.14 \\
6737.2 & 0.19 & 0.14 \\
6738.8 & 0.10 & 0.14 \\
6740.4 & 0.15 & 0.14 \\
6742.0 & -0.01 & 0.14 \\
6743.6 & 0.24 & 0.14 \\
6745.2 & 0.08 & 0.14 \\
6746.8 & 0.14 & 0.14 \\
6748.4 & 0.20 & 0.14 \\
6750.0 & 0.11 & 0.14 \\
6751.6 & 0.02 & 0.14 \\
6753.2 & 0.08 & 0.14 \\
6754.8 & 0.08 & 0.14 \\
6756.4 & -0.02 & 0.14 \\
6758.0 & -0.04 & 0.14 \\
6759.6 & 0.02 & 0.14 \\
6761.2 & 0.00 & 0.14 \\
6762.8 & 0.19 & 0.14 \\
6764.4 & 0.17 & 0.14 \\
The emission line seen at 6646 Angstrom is [O II] 3727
